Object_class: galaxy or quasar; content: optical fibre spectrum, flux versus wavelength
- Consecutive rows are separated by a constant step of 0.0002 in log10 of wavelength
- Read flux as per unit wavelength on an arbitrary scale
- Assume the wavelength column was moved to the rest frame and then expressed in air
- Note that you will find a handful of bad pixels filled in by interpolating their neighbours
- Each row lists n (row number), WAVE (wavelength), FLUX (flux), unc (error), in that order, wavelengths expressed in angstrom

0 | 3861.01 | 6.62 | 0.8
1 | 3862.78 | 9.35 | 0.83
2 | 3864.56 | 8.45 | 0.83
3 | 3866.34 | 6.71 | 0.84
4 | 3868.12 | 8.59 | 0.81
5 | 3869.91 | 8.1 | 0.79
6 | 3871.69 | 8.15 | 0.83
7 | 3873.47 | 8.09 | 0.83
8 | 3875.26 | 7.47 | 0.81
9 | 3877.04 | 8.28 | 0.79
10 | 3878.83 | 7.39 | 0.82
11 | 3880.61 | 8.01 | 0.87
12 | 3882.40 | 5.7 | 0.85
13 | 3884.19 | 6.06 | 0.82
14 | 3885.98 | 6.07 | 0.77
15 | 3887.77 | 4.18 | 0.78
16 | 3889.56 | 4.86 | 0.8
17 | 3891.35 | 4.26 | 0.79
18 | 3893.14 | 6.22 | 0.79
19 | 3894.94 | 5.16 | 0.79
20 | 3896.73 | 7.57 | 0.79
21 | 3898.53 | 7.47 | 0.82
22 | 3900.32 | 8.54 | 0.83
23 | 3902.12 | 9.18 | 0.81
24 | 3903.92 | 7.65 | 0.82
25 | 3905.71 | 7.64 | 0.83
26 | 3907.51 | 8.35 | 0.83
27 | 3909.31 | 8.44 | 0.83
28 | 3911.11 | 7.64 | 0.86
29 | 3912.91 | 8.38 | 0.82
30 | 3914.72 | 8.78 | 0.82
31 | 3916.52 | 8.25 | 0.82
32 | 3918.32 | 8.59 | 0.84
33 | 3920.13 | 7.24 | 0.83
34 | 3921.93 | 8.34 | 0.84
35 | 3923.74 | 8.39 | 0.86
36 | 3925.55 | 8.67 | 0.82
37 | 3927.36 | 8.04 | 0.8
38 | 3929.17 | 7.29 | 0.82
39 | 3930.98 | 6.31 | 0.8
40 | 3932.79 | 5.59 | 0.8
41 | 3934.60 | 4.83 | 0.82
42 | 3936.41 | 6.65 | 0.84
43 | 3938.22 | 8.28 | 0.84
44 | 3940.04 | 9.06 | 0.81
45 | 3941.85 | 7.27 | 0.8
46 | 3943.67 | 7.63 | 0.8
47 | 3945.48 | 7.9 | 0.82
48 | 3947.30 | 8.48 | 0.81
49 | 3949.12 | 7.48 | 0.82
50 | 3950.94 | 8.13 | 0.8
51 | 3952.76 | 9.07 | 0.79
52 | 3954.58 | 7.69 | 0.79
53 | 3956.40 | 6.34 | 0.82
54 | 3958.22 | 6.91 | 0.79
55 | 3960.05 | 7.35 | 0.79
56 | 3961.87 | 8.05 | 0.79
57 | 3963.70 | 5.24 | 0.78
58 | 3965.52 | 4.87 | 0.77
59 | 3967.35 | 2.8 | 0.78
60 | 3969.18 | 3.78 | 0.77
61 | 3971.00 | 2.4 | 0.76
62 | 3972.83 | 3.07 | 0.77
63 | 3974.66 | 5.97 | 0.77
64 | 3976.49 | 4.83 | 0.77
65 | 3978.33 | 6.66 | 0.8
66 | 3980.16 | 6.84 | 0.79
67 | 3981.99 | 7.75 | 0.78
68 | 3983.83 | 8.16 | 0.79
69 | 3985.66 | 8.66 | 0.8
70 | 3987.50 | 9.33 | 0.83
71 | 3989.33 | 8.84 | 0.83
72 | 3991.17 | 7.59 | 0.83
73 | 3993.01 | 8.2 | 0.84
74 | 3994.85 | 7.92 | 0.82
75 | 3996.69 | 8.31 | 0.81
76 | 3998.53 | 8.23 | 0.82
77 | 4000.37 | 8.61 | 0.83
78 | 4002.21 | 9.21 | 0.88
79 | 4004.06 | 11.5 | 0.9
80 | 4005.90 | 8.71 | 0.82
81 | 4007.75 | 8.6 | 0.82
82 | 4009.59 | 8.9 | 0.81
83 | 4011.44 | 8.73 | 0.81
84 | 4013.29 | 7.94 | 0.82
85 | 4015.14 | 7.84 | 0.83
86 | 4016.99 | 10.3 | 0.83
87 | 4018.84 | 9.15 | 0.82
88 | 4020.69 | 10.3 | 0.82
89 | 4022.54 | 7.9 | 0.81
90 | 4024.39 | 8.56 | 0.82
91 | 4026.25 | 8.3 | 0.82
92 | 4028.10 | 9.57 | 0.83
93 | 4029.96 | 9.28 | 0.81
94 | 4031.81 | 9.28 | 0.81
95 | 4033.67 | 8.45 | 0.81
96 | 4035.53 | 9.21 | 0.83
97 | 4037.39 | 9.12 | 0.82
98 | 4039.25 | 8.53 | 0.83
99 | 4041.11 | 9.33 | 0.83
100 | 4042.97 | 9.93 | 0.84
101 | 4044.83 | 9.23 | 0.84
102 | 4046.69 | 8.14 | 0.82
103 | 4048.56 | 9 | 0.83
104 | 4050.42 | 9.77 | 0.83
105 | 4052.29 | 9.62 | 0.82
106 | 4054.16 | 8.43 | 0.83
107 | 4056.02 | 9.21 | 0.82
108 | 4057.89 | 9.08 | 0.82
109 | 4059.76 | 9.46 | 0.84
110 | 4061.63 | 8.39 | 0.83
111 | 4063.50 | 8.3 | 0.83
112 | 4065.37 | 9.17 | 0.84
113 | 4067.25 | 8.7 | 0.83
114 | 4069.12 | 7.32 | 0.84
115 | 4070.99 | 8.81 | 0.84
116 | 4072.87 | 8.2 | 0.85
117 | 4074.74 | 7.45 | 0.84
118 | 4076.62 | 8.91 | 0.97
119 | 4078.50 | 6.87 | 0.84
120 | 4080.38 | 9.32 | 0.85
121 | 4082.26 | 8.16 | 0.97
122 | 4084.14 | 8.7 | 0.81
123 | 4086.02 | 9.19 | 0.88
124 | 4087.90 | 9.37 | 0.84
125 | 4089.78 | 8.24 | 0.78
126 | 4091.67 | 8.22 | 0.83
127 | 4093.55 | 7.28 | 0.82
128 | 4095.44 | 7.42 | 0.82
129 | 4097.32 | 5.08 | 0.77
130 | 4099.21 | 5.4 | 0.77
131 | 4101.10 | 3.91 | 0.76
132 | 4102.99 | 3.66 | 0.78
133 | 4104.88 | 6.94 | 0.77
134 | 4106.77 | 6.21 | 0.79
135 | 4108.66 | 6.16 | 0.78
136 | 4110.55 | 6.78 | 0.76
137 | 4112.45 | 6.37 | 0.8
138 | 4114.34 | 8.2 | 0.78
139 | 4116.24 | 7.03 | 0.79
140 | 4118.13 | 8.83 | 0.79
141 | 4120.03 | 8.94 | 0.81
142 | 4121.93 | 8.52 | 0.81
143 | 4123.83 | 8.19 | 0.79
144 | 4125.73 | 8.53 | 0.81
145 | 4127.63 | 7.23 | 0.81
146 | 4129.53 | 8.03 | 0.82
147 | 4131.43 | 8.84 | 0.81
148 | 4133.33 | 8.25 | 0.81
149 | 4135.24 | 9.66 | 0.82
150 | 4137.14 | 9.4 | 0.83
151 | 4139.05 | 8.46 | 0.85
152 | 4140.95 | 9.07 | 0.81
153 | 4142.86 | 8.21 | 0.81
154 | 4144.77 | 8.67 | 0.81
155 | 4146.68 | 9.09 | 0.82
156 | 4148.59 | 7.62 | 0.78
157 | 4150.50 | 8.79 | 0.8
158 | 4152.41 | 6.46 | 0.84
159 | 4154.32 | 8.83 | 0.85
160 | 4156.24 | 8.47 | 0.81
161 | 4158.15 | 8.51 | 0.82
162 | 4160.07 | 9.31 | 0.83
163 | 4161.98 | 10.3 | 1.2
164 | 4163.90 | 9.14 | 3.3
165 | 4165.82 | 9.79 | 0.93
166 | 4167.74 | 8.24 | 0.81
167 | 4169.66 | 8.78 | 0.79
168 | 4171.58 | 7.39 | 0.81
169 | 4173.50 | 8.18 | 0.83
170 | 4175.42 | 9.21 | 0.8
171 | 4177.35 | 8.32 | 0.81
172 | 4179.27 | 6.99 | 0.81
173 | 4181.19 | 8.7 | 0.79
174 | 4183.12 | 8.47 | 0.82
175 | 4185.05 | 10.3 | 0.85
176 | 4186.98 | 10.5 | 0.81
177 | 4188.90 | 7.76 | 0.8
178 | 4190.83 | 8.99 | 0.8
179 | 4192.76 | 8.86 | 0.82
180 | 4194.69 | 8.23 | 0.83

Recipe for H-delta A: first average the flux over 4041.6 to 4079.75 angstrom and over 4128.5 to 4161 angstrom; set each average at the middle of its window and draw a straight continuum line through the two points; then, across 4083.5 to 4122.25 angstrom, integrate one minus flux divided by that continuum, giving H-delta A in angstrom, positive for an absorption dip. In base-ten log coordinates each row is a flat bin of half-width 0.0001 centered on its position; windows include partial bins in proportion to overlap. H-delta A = 6.8 angstrom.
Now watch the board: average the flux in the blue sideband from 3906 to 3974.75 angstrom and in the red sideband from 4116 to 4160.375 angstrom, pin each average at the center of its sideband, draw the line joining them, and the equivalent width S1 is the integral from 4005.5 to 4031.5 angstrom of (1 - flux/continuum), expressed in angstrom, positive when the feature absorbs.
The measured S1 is -4.3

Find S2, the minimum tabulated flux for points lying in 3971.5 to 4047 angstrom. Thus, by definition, 3.07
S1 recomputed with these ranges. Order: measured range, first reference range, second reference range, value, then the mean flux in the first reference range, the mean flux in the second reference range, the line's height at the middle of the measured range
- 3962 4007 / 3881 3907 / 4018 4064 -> 6.2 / 6.53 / 9.03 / 8.07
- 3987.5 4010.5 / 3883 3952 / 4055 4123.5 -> -3.7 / 7.34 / 7.72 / 7.52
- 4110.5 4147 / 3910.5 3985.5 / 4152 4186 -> 0.1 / 6.96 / 8.67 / 8.36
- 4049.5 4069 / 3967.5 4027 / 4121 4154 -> -2.1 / 7.79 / 8.42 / 8.07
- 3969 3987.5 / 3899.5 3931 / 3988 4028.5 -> 5.4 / 8.14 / 8.78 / 8.57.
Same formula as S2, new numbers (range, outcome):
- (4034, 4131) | 3.66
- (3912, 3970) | 2.8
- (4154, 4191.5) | 6.99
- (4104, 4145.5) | 6.16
